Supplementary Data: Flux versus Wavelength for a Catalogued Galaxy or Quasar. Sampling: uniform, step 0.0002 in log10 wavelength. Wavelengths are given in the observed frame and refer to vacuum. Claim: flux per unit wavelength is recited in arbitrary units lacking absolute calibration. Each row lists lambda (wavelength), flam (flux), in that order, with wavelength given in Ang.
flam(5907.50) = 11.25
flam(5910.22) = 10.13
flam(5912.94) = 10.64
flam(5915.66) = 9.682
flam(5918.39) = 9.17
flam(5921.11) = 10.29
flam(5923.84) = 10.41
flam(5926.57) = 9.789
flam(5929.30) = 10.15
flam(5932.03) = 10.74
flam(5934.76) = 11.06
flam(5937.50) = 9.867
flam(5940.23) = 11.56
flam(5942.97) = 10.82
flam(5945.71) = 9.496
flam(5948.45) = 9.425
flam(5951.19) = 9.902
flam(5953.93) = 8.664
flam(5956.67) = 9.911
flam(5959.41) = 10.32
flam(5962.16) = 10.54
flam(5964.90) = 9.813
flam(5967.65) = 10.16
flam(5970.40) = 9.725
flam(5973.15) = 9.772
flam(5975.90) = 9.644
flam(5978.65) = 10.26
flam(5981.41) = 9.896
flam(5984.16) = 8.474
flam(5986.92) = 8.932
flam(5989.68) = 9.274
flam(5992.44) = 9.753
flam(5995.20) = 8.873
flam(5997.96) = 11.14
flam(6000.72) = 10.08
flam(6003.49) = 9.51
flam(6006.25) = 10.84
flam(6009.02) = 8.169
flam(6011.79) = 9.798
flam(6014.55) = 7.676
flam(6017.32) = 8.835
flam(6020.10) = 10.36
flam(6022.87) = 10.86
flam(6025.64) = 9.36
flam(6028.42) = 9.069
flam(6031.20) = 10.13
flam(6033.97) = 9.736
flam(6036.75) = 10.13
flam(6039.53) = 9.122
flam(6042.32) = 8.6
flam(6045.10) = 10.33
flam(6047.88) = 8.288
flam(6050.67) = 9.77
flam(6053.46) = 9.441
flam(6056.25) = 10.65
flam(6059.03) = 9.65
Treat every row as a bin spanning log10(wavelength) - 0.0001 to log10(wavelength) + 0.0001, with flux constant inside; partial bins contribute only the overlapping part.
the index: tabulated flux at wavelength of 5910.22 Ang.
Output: 10.13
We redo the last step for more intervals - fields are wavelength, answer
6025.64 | 9.36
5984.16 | 8.474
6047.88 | 8.288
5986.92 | 8.932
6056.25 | 10.65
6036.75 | 10.13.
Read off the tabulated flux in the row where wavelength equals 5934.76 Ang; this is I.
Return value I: 11.06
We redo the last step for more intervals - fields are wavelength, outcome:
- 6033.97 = 9.736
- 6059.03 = 9.65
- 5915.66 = 9.682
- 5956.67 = 9.911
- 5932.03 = 10.74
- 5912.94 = 10.64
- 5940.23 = 11.56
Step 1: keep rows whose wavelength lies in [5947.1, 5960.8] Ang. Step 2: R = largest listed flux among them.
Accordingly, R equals 10.32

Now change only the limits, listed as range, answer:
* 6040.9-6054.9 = 10.33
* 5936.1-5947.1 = 11.56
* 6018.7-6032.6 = 10.86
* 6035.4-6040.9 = 10.13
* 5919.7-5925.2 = 10.41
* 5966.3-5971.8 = 10.16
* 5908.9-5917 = 10.64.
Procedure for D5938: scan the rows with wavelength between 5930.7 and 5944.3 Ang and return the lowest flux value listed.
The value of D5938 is 9.867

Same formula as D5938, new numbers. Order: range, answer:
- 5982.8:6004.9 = 8.474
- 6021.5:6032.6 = 9.069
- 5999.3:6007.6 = 9.51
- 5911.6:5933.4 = 9.17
